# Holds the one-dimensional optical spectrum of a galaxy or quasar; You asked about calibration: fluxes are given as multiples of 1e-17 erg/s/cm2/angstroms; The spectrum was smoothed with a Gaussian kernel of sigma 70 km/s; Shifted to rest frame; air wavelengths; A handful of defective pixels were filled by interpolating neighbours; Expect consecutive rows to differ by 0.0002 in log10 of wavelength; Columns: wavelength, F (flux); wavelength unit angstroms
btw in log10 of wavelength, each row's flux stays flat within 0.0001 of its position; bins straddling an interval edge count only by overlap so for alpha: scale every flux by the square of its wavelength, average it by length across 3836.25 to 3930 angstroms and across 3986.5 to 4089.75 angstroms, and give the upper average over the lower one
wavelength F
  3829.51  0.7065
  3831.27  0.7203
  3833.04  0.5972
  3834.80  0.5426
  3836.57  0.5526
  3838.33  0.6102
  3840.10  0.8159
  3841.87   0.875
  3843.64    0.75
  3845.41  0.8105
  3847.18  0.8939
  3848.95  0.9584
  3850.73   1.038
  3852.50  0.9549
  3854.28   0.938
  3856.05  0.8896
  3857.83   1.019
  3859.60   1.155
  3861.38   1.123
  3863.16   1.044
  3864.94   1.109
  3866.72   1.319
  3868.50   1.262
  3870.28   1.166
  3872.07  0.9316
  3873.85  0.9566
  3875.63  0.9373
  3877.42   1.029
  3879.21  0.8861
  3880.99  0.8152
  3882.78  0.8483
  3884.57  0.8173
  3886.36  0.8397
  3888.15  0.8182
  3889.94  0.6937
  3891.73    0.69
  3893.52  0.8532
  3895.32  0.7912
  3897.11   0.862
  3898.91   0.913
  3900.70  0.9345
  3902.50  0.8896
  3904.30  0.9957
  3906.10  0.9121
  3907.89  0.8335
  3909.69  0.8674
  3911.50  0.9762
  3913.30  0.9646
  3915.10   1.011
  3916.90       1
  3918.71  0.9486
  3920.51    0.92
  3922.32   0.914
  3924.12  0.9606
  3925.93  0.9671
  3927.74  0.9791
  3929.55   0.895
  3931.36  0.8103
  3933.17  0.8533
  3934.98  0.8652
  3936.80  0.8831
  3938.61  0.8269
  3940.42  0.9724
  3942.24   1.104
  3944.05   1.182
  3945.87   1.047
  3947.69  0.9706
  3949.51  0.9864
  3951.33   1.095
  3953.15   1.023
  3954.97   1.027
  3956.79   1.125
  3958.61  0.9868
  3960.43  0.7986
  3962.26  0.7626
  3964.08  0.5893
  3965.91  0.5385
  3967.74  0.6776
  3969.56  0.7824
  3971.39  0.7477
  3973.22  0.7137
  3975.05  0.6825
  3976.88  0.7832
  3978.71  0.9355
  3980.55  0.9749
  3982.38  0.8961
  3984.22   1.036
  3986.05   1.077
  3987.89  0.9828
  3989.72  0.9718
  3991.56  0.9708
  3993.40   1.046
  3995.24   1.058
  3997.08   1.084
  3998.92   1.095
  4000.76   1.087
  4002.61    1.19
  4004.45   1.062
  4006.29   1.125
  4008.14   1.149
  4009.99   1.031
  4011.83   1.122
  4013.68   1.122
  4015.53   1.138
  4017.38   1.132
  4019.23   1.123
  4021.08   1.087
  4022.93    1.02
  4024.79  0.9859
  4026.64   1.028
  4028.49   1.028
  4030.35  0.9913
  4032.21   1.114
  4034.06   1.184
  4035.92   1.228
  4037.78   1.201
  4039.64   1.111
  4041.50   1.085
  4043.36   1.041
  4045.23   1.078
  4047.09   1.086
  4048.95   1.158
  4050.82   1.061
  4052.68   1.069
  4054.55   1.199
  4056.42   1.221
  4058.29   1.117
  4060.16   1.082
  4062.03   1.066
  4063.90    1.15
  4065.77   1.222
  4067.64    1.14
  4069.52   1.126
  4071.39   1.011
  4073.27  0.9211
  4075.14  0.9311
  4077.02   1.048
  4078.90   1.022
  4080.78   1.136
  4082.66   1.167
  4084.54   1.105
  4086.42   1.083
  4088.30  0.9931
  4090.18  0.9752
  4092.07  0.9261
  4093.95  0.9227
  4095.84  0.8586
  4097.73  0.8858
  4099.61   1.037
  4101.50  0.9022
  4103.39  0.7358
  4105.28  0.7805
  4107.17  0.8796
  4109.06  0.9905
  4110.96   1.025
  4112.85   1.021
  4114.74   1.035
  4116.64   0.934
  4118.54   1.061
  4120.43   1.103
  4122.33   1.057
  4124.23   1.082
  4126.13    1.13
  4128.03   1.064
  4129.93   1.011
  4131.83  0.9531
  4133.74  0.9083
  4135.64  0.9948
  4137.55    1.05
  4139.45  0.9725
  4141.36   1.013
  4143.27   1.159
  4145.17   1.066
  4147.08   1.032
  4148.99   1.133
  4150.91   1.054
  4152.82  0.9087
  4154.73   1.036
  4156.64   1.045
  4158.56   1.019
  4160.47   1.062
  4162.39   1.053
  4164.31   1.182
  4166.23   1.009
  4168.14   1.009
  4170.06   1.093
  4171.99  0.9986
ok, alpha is 1.3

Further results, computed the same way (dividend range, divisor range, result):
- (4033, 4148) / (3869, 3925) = 1.27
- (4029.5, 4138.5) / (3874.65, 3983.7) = 1.26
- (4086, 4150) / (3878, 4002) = 1.19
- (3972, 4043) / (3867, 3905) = 1.22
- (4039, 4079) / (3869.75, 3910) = 1.35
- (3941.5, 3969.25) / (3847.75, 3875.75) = 0.92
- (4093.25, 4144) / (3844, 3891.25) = 1.16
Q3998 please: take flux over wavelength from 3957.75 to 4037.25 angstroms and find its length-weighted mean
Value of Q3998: 0.982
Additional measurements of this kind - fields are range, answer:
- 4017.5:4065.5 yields 1.1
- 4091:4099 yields 0.905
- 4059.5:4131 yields 1.02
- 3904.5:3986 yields 0.908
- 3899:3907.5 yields 0.926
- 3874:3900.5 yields 0.848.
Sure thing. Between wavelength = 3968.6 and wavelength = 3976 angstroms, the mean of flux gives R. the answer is 0.732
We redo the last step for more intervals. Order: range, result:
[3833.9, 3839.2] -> 0.569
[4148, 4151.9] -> 1.09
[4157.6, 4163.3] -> 1.04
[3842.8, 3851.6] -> 0.89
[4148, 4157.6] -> 1.04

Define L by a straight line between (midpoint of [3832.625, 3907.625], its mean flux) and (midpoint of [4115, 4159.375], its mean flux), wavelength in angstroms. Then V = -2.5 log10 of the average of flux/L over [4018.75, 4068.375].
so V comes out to -0.12 mag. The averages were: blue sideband 0.902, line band 1.11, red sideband 1.03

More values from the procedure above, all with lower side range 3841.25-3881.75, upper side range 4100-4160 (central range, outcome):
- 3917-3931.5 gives 0.07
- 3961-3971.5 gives 0.42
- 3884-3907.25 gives 0.18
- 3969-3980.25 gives 0.26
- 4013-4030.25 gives -0.07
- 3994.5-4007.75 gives -0.11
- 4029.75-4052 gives -0.11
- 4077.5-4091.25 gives -0.07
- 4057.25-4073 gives -0.11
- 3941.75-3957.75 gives -0.07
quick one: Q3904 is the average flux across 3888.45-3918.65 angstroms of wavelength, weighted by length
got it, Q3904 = 0.887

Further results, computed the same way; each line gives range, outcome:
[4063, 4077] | 1.07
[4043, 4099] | 1.06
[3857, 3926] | 0.948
